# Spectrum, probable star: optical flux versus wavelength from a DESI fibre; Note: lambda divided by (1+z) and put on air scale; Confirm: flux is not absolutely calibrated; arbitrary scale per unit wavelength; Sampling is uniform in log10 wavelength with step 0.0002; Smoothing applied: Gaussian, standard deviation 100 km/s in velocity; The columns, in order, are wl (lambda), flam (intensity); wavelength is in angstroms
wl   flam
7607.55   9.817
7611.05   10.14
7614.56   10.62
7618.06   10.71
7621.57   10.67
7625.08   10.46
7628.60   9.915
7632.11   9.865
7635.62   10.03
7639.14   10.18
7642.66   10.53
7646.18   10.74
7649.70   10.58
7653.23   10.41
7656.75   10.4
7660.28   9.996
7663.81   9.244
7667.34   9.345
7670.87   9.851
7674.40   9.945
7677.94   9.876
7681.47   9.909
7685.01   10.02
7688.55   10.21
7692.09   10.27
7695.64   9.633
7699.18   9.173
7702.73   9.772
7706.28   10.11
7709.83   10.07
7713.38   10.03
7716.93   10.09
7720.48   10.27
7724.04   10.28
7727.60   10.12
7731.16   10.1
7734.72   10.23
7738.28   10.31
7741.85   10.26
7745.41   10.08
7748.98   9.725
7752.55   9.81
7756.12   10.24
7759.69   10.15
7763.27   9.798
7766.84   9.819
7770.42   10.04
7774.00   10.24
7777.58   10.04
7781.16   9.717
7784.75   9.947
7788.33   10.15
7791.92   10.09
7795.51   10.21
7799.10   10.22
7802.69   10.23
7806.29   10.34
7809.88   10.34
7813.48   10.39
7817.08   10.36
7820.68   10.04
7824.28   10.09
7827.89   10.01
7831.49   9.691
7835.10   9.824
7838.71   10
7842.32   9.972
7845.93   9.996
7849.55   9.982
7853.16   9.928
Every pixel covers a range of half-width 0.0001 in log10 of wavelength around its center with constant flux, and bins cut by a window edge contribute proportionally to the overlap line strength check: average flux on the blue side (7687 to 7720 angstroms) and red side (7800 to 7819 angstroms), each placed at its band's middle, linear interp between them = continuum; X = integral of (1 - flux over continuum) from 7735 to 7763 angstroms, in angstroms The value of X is 0.1 angstroms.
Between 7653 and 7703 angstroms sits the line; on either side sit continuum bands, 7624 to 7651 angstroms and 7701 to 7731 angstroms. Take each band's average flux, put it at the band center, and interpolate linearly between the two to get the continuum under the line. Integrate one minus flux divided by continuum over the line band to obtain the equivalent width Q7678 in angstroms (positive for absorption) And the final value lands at 1.6 angstroms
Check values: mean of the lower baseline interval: 10.3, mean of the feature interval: 9.86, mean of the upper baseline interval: 10.1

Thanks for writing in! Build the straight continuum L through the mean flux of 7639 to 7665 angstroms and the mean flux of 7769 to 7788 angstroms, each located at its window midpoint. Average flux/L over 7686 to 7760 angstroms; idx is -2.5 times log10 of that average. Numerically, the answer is 0.01 mag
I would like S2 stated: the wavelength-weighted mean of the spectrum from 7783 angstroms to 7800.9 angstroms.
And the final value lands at 10.1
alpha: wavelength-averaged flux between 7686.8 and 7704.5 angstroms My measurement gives 9.81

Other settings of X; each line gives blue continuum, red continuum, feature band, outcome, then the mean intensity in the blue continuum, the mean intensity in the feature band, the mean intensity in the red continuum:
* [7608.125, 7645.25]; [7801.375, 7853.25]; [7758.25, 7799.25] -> 0.4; 10.3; 10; 10.1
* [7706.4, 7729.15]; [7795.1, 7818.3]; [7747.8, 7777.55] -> 0.7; 10.1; 9.99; 10.3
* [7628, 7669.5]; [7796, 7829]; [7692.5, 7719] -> 0.7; 10.1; 9.87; 10.2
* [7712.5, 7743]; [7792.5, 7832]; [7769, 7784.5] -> 0.3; 10.2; 10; 10.2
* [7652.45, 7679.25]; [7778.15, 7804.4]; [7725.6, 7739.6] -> -0.3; 9.86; 10.2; 10.1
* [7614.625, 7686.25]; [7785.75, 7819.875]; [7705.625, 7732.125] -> 0.1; 10.1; 10.1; 10.2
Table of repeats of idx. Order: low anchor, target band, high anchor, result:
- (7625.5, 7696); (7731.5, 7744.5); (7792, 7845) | -0.02 mag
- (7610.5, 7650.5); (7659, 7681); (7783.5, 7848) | 0.06 mag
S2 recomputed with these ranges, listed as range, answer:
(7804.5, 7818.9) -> 10.4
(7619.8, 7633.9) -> 10.2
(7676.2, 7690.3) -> 10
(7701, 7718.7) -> 10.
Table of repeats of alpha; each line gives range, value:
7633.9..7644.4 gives 10.2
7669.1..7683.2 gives 9.9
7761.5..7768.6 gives 9.82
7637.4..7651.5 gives 10.5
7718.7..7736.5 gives 10.2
